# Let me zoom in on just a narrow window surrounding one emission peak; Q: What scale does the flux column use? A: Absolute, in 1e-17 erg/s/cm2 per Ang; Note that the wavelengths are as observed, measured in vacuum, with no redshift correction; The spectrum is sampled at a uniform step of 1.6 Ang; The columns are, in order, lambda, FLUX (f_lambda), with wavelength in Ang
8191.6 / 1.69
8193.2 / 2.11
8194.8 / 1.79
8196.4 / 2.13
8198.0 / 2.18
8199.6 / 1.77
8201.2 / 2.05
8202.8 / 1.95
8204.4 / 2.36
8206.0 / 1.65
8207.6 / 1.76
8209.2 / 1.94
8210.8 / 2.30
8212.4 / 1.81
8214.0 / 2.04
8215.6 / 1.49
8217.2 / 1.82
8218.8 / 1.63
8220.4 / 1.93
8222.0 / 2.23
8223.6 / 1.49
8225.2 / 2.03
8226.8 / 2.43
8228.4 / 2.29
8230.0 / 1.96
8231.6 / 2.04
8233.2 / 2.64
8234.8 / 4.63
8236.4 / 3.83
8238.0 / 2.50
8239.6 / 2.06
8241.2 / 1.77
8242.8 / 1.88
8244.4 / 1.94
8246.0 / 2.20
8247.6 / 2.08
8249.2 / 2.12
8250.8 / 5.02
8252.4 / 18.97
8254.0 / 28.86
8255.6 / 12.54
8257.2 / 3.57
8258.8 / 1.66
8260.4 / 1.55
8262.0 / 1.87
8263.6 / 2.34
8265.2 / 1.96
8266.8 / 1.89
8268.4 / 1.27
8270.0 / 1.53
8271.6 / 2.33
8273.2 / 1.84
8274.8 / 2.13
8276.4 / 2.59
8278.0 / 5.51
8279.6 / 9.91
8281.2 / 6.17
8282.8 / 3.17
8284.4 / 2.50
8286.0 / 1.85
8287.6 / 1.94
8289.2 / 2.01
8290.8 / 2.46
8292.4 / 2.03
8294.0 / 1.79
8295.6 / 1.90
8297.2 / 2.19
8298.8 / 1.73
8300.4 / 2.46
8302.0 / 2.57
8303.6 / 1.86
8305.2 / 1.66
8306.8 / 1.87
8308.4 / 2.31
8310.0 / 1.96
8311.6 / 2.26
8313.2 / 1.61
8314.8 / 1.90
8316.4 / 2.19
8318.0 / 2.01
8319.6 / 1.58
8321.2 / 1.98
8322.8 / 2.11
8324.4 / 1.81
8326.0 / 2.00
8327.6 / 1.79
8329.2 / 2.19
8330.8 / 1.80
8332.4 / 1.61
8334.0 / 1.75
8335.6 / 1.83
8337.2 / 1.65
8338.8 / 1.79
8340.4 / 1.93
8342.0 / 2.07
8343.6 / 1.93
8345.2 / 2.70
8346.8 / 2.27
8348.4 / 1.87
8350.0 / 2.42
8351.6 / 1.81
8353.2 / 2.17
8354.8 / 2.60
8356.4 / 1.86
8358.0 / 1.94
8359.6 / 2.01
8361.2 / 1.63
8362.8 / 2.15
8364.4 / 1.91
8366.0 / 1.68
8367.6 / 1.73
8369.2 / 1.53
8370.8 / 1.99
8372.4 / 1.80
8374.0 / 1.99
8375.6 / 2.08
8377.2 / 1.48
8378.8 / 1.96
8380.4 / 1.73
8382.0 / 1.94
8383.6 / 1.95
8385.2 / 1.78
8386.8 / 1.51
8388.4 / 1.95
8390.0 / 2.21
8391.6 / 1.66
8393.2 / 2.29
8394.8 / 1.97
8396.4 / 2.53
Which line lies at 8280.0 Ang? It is [N II] 6583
